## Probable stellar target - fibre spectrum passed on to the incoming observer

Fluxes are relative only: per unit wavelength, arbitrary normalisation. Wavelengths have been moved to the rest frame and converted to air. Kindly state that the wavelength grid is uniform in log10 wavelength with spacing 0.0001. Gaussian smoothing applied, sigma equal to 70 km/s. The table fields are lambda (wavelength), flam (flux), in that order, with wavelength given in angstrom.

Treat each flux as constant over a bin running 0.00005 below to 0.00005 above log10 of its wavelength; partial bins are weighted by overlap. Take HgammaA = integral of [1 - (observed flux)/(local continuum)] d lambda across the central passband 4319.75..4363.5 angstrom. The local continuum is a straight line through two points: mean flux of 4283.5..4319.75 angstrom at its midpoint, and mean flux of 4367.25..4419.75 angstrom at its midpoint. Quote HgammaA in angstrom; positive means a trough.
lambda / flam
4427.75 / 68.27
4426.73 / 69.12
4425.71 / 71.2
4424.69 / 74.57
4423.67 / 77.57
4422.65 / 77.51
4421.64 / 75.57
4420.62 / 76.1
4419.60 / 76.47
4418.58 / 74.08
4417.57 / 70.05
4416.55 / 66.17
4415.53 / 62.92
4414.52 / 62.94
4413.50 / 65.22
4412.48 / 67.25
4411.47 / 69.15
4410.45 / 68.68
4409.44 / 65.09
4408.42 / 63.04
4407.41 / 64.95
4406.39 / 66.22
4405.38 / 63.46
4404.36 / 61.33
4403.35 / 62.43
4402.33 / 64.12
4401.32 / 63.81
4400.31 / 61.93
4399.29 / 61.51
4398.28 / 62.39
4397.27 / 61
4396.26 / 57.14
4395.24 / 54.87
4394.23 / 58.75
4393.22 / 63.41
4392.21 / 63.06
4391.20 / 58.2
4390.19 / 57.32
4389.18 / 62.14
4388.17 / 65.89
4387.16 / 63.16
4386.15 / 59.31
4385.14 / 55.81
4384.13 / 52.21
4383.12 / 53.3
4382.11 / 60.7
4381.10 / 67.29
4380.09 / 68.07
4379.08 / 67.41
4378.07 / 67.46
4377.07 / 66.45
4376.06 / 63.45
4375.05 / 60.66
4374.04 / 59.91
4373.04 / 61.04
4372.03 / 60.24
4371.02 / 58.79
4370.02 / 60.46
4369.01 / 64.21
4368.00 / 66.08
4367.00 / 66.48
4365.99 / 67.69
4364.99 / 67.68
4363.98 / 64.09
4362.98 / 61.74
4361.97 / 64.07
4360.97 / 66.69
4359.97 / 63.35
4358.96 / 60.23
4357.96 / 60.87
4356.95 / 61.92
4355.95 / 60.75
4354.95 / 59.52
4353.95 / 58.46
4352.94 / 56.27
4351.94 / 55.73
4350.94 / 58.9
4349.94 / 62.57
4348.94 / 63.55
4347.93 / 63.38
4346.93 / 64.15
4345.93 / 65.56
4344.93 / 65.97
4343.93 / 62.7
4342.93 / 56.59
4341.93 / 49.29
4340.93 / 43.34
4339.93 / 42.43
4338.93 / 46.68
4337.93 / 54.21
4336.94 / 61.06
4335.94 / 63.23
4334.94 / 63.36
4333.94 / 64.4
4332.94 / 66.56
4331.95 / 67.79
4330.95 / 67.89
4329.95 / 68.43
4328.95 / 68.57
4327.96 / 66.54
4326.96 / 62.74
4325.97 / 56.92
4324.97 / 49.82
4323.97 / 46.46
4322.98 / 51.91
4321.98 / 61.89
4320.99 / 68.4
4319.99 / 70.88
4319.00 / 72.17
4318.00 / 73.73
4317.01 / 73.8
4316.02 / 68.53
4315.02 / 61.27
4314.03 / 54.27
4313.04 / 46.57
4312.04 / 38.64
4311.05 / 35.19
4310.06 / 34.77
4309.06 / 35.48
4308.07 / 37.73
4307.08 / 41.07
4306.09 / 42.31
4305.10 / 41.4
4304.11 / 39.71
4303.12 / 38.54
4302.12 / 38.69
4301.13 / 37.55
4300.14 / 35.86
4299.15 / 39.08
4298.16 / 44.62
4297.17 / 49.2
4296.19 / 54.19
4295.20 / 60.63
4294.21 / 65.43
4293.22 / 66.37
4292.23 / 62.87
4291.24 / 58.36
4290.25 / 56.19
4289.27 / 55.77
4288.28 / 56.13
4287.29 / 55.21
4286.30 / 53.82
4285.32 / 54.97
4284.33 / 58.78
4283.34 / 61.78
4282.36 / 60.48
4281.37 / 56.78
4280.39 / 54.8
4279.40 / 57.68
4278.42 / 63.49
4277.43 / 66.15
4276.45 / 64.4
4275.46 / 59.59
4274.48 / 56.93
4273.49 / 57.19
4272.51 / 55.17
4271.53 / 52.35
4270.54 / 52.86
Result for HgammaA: -3.0 angstrom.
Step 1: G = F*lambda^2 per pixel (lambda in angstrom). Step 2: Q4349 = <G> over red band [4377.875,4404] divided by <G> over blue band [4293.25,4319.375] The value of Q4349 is 1.31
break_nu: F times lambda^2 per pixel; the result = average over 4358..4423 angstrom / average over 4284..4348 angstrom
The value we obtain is 1.20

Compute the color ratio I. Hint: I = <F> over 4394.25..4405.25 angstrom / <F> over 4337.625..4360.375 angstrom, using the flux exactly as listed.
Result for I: 1.05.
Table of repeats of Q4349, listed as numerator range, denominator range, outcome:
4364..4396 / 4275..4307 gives 1.21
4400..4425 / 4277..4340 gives 1.29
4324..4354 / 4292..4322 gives 1.19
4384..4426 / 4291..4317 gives 1.43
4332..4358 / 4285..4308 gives 1.22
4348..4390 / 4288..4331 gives 1.19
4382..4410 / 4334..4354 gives 1.08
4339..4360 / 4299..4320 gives 1.25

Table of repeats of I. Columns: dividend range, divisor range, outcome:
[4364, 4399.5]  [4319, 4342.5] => 1.04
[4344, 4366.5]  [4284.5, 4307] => 1.24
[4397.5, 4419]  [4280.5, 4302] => 1.20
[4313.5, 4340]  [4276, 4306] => 1.17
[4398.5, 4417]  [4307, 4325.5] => 1.19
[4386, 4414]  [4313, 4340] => 1.01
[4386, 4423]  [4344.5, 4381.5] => 1.03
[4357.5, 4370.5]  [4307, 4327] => 1.18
